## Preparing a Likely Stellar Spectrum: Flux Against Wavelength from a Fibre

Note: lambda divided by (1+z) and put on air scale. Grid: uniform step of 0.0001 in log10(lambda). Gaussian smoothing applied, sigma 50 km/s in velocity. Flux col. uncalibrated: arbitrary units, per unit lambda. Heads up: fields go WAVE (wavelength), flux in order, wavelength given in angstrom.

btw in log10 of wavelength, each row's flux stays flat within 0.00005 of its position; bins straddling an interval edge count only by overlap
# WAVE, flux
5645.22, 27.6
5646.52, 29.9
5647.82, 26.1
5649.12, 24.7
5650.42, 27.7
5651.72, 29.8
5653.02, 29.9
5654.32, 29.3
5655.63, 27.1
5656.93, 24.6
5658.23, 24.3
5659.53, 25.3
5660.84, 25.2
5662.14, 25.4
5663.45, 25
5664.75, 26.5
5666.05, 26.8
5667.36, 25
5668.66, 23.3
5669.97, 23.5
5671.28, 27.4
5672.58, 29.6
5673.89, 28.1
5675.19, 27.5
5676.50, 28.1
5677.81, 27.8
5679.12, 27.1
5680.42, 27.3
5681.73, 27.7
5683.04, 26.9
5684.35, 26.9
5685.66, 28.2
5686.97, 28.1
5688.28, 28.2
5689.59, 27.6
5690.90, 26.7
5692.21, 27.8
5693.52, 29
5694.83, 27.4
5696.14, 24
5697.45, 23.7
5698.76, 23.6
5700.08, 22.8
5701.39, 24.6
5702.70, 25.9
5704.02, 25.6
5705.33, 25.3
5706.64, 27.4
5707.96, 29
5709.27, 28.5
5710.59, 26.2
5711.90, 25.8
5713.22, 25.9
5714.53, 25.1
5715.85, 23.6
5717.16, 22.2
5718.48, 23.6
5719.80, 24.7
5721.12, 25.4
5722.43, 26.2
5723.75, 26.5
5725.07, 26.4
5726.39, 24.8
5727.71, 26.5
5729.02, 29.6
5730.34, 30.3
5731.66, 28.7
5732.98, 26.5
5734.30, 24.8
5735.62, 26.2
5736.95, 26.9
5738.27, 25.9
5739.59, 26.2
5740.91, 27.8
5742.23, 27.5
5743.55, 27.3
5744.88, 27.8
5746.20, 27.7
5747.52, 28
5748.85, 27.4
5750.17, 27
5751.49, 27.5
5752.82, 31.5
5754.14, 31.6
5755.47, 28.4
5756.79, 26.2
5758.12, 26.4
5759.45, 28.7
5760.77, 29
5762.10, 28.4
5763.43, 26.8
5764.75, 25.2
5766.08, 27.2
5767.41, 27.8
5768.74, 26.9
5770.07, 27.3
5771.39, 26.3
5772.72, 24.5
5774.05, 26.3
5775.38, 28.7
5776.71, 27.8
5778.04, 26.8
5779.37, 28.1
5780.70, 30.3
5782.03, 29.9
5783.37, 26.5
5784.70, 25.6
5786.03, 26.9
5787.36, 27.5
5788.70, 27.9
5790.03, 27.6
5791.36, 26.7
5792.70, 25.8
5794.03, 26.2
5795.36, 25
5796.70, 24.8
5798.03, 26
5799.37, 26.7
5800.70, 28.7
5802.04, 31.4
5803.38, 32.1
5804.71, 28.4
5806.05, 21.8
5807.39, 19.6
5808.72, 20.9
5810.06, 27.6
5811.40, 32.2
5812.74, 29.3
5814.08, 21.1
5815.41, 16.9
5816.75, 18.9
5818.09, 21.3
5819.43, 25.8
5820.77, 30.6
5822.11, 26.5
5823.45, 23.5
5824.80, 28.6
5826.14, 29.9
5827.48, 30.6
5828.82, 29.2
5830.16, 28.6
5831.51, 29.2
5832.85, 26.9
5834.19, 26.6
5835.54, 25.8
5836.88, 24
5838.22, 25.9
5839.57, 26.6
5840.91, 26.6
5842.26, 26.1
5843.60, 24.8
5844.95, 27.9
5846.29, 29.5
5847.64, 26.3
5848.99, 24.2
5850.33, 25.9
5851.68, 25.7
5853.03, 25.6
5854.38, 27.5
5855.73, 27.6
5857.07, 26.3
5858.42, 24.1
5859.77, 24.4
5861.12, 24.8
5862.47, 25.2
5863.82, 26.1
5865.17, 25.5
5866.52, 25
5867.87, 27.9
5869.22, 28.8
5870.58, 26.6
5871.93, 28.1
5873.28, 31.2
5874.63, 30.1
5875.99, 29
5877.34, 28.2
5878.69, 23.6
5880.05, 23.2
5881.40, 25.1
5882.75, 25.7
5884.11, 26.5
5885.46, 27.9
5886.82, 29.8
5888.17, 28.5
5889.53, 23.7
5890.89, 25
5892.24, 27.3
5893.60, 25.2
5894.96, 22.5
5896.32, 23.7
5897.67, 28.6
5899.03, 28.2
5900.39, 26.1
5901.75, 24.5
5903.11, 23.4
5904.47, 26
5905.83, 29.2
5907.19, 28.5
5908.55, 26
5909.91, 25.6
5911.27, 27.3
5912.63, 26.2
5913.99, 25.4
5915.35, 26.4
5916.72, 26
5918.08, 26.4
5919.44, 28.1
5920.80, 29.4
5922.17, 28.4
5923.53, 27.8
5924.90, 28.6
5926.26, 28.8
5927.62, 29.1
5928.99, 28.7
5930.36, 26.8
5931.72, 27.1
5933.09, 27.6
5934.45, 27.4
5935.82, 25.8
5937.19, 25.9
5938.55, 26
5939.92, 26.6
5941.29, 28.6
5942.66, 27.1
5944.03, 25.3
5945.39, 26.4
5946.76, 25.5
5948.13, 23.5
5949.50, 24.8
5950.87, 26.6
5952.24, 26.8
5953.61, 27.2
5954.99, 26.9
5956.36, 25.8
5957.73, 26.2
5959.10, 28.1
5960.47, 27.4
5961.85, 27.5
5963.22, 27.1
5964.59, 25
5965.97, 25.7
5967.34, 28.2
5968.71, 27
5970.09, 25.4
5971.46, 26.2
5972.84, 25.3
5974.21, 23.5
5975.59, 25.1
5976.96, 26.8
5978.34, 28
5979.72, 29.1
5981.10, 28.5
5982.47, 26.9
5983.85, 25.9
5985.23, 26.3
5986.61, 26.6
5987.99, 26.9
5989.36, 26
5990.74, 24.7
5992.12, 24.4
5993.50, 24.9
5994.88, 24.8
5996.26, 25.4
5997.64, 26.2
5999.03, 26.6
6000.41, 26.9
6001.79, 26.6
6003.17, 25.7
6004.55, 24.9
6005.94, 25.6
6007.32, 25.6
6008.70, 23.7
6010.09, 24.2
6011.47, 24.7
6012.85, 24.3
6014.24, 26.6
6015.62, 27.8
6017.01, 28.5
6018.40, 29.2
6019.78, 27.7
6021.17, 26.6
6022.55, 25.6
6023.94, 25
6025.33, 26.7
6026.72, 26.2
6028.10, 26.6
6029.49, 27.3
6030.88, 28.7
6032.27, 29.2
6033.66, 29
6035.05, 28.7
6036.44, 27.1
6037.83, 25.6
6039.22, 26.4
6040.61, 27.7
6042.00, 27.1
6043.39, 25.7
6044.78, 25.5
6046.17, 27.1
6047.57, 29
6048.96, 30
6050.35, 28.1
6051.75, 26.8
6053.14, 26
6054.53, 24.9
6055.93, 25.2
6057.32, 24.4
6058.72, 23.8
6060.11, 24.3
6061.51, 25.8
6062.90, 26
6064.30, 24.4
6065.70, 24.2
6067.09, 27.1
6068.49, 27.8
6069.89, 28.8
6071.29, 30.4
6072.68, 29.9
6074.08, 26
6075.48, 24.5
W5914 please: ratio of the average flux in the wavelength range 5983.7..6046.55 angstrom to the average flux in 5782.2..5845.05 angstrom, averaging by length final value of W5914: 1.00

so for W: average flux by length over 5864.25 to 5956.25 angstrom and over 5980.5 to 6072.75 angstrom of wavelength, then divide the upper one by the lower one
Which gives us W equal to 1.0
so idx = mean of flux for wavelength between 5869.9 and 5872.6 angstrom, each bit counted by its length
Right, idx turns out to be 27.3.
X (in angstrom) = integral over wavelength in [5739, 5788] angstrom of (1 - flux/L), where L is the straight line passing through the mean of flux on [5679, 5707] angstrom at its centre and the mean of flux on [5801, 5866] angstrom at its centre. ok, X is -2.4 angstrom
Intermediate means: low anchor 26.4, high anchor 26.1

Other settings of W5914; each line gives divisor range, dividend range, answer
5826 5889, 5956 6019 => 0.98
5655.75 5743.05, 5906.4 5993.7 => 1.01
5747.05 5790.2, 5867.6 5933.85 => 0.98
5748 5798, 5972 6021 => 0.95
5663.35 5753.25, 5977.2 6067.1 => 0.99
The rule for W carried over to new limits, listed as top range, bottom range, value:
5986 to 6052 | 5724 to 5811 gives 0.98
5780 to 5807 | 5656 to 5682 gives 1.04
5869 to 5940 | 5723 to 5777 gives 0.98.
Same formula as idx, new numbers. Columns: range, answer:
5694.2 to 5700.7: 24.3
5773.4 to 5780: 27.5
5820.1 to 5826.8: 27.8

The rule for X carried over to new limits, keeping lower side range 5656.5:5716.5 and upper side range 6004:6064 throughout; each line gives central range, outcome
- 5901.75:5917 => 0.07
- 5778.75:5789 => -0.58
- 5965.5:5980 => 0.06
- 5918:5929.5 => -0.89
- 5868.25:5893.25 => -0.68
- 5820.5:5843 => -0.79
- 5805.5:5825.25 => 1.56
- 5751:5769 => -1.14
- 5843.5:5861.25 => 0.18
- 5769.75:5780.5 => -0.31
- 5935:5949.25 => 0.21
